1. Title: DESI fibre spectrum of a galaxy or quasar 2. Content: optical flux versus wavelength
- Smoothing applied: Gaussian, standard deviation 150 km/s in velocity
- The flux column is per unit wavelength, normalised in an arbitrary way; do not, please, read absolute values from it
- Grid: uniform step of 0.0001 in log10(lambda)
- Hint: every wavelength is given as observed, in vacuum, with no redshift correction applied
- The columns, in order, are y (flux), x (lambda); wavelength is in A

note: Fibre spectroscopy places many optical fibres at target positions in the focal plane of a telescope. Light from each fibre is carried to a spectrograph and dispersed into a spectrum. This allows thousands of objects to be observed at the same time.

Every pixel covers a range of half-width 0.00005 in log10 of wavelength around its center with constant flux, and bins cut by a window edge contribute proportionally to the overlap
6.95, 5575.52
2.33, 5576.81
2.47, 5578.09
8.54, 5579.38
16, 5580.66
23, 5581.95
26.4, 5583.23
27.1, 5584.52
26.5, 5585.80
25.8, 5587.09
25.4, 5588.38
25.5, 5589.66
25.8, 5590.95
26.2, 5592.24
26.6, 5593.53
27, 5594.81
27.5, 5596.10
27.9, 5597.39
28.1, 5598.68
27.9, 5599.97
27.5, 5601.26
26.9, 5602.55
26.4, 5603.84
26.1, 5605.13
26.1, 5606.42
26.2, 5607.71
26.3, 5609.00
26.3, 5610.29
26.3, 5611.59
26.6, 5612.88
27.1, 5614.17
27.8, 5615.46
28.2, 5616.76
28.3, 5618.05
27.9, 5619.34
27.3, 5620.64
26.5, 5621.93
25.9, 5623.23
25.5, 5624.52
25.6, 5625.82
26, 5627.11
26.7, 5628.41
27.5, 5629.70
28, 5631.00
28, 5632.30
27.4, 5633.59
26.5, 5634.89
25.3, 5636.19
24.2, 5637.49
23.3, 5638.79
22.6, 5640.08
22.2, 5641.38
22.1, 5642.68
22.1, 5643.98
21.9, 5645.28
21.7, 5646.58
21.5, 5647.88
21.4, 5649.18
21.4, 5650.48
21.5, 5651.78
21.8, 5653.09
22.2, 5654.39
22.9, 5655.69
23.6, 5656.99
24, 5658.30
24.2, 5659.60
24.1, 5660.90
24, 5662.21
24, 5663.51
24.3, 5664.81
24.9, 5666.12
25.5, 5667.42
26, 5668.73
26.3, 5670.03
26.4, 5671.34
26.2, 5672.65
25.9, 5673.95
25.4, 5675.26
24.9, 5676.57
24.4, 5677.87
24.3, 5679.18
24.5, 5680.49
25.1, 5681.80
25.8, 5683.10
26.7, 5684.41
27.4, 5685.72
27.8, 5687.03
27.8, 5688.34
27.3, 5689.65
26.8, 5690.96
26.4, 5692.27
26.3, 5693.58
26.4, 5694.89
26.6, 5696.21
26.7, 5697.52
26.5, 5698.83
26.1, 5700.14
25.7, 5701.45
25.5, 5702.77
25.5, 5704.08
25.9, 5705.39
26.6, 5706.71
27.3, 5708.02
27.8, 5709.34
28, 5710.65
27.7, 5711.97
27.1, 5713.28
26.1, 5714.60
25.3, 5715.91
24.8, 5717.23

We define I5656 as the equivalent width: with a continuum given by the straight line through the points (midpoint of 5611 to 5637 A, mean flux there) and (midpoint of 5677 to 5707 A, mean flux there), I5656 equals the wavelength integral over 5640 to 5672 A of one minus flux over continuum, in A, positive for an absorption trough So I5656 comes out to 3.9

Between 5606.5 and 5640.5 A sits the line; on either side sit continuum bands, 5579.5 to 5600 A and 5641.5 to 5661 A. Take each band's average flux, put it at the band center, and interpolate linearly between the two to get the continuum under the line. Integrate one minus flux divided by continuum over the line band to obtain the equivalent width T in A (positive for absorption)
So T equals -4.0 A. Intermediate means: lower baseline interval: 25.3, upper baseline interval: 22.4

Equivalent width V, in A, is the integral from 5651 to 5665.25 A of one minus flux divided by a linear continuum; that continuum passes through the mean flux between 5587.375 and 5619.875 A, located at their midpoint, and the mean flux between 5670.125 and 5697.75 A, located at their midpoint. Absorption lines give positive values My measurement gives 1.7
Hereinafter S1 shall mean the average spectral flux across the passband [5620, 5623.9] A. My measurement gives 26.6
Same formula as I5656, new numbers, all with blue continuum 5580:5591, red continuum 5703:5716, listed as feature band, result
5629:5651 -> 1.3 A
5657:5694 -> 0.8 A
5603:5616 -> -0.8 A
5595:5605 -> -1.0 A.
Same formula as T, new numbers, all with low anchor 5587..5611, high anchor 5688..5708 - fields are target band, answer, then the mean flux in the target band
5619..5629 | 0.07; 26.4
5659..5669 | 0.72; 24.6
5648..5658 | 1.64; 22.1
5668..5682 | 0.56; 25.4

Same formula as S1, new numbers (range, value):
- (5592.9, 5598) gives 27.3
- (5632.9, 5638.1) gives 25.9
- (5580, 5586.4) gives 23.8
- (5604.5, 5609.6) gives 26.2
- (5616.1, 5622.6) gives 27.6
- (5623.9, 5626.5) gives 25.6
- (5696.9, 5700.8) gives 26.5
